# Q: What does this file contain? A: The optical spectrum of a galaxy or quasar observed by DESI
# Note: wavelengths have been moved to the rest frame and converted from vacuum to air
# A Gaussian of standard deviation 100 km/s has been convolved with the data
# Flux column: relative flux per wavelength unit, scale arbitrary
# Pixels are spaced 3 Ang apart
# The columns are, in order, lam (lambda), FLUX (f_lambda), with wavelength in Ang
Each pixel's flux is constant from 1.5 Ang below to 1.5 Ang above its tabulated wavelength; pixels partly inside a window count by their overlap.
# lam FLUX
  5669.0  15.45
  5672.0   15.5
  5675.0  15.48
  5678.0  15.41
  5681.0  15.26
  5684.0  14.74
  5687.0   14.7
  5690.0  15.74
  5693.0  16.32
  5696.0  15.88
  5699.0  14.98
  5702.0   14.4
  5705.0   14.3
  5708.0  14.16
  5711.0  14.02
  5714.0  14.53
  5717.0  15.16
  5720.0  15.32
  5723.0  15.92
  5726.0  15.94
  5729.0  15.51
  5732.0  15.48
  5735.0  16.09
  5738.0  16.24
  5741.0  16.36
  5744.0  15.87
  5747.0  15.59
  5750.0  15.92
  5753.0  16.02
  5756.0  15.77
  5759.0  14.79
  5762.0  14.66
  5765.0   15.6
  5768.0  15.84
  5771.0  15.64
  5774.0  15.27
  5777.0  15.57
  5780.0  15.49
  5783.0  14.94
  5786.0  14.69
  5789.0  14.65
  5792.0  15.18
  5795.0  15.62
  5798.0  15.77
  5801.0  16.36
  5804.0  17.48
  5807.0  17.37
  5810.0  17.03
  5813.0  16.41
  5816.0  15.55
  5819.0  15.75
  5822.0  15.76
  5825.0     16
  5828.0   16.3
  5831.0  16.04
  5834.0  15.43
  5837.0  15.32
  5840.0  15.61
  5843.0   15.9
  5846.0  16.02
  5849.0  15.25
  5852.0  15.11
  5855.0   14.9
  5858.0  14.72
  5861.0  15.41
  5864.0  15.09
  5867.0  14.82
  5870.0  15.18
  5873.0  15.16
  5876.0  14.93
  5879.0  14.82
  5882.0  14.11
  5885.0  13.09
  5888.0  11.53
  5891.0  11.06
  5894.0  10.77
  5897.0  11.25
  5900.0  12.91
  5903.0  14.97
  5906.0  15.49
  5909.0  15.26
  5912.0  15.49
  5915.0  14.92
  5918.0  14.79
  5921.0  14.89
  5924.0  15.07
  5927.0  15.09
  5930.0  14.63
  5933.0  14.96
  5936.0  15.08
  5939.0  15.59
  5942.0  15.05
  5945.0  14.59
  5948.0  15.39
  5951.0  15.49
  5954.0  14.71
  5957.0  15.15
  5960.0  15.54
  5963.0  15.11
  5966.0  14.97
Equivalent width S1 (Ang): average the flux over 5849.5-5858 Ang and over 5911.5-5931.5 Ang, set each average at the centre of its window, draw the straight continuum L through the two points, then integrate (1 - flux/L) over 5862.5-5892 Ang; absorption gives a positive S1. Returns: 1.86 Ang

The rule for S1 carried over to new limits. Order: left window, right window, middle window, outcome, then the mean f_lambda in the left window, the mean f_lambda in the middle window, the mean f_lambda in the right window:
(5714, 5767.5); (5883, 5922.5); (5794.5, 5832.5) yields -4.1 Ang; 15.6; 16.3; 13.6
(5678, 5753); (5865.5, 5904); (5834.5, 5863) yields -3.2 Ang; 15.4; 15.4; 13.4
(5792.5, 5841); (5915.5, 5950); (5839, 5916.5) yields 5.8 Ang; 16.1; 14.4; 15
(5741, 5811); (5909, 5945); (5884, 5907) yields 4.0 Ang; 15.7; 12.6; 15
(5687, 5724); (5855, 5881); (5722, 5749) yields -1.5 Ang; 15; 15.9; 15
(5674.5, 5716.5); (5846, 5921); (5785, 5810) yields -2.4 Ang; 15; 16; 14.3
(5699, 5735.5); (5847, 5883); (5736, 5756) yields -1.3 Ang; 15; 16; 15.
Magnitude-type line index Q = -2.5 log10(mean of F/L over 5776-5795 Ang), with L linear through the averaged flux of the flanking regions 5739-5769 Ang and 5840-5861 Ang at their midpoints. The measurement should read 0.03 mag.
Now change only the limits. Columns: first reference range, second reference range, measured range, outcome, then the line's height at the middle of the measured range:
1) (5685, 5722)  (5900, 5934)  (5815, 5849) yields -0.06 mag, 15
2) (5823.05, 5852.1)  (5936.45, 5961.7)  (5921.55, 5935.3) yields 0.02 mag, 15.3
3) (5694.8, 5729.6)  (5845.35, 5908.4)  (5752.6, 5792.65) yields -0.04 mag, 14.7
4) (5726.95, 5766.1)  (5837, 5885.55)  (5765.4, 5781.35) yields 0.00 mag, 15.5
